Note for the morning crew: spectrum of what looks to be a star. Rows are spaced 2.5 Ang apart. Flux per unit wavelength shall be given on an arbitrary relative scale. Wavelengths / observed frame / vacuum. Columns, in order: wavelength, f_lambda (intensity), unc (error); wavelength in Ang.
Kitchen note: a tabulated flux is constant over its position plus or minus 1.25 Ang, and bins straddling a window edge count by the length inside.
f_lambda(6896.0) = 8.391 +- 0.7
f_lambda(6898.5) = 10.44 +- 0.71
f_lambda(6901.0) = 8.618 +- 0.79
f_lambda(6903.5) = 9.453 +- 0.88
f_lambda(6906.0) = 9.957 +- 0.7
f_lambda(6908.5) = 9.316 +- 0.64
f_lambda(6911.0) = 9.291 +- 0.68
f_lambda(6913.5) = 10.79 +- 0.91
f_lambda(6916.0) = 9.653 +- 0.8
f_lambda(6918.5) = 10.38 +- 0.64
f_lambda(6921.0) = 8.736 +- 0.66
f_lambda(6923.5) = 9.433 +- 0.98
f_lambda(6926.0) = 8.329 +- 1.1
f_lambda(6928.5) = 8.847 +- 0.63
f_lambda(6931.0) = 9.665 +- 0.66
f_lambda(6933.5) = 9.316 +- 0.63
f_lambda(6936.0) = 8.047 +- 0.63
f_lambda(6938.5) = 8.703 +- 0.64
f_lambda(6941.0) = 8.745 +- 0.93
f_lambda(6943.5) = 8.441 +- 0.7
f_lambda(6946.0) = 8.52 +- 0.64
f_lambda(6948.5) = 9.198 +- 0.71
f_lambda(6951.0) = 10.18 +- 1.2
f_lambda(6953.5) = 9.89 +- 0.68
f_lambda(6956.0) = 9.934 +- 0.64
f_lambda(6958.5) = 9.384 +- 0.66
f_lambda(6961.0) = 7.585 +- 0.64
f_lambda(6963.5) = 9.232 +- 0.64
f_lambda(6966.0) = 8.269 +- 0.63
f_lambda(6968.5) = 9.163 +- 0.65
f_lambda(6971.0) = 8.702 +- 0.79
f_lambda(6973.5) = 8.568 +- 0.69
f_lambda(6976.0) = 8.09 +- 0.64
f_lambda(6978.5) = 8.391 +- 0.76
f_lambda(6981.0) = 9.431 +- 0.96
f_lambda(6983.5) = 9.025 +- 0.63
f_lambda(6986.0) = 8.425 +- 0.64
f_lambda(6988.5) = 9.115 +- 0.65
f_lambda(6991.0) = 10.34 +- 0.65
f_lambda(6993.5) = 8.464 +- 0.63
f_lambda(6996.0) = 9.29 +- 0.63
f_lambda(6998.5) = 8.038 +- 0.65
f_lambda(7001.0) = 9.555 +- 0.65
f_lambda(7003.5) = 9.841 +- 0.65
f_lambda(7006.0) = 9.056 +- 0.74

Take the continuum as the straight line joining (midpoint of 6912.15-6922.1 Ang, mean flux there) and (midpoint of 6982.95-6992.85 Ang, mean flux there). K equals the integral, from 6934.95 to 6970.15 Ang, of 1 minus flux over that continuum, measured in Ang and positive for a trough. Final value 2.2 Ang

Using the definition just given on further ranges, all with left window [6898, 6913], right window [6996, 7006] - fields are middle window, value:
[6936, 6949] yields 1.04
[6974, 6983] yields 0.56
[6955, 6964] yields 0.31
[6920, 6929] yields 0.59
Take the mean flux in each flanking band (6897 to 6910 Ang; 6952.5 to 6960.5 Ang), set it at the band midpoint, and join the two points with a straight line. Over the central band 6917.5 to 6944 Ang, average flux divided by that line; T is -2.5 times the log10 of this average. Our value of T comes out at 0.07 mag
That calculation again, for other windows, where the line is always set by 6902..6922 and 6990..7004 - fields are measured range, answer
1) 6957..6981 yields 0.09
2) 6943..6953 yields 0.03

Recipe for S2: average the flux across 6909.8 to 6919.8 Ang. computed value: 10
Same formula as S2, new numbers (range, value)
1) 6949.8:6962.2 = 9.4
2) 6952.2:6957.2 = 9.91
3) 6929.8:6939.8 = 8.93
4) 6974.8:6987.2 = 8.68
